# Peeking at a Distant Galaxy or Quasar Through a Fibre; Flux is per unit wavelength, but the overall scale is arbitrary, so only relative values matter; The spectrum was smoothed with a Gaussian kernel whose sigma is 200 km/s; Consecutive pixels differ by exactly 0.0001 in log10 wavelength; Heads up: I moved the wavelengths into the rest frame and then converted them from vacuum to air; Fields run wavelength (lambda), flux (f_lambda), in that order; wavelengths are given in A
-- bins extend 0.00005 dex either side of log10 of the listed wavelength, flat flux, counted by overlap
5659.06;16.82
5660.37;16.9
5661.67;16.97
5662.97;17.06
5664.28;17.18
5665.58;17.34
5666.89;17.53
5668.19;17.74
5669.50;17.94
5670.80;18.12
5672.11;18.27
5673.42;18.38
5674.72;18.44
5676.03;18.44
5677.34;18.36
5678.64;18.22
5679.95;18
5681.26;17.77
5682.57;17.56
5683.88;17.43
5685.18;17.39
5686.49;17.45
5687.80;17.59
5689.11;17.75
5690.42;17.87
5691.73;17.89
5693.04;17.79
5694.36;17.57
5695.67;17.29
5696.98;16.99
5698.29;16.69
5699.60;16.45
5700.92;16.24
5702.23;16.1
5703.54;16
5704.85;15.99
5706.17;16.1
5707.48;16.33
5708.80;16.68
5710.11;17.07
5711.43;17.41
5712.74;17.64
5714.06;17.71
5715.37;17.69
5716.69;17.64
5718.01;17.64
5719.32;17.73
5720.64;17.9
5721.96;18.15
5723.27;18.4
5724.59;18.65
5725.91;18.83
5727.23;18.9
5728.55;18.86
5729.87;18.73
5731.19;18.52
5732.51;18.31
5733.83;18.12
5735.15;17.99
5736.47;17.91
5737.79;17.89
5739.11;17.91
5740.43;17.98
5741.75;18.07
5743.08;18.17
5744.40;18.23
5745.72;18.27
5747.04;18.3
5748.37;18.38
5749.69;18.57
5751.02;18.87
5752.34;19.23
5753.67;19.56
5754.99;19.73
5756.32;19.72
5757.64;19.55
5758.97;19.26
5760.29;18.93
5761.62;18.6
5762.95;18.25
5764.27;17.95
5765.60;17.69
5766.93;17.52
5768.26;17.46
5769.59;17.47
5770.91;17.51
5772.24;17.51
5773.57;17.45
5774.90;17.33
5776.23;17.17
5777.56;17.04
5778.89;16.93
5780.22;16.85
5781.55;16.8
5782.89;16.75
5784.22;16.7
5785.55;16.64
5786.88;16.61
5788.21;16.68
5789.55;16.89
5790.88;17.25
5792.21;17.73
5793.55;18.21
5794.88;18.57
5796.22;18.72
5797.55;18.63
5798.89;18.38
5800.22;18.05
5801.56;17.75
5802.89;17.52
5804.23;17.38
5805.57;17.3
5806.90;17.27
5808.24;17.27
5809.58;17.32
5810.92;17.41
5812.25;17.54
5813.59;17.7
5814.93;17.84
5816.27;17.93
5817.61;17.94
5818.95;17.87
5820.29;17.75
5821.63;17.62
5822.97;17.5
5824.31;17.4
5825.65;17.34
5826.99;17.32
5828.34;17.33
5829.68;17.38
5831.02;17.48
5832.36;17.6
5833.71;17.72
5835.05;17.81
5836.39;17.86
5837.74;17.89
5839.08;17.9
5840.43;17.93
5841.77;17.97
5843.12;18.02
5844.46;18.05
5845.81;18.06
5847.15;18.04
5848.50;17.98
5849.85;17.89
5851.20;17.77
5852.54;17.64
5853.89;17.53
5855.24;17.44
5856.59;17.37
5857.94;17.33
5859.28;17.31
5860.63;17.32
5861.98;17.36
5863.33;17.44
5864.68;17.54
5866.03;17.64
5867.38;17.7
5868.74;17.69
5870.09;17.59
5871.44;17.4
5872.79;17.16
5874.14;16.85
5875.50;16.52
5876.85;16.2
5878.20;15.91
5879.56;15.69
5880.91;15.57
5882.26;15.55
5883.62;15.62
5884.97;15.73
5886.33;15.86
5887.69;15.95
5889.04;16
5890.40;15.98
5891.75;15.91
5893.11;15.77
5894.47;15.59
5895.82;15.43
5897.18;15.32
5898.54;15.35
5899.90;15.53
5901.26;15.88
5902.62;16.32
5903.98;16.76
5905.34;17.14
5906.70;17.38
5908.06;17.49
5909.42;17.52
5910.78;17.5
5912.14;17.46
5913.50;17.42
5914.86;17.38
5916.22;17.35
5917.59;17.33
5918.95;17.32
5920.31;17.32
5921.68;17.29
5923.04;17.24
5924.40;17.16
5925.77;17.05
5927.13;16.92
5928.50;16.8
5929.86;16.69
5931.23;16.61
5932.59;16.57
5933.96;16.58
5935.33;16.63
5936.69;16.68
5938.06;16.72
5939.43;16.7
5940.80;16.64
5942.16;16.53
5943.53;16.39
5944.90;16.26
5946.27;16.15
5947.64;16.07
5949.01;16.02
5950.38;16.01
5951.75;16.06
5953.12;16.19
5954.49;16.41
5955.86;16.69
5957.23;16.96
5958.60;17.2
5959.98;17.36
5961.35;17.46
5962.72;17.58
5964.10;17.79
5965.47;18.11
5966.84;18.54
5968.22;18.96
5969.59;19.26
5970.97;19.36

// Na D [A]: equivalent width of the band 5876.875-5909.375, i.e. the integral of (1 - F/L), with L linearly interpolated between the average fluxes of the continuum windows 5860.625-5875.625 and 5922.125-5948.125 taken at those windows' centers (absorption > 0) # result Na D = 2.1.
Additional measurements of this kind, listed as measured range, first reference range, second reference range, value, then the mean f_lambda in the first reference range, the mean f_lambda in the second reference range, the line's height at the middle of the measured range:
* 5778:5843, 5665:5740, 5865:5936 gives -1.70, 17.7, 16.6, 17.1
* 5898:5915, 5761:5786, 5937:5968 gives 0.12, 17.4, 16.8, 17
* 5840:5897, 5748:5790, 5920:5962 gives 0.89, 17.9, 16.7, 17.2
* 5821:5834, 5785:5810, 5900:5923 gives 0.01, 17.6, 17.1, 17.5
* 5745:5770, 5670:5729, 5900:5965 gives -1.73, 17.6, 16.9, 17.4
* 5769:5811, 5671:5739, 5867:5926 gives -0.55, 17.7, 16.6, 17.2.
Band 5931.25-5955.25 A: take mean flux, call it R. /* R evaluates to 16.4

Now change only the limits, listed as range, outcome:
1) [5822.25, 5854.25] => 17.7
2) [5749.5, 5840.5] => 17.8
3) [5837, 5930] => 17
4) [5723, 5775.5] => 18.4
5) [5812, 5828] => 17.6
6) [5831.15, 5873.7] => 17.7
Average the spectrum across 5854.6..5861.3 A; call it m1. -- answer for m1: 17.4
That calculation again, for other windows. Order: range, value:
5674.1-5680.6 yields 18.3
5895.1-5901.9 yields 15.5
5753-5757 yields 19.7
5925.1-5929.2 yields 16.9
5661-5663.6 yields 17.1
